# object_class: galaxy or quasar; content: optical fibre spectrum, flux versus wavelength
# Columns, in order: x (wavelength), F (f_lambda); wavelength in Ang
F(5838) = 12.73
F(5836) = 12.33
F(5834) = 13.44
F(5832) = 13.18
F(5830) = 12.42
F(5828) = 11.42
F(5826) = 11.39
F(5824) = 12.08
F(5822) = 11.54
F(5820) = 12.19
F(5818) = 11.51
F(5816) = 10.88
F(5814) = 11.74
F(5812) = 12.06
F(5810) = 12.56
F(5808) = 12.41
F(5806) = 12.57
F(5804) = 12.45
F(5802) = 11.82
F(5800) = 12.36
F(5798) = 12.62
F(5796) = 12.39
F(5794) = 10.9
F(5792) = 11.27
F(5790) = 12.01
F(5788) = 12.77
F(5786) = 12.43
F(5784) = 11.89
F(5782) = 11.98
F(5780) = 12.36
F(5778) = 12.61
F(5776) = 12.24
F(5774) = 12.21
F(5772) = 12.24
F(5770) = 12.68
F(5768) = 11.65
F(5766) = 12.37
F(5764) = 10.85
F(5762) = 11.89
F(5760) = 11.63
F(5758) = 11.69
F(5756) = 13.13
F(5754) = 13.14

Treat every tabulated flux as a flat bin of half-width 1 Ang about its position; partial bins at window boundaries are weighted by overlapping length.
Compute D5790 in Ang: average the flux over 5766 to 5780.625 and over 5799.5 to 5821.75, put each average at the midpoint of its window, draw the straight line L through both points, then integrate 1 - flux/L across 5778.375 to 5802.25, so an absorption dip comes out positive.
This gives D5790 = 0.2 Ang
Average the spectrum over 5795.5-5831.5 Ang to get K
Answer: 12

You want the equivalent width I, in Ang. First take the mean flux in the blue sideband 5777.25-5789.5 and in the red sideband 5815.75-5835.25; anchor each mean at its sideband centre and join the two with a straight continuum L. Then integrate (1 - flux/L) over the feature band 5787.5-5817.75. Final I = 0.4 Ang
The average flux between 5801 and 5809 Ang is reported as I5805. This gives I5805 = 12.3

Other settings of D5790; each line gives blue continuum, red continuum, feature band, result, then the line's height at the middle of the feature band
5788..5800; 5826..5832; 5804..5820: -0.01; 12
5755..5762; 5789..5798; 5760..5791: -0.50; 11.9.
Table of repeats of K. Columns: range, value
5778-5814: 12.2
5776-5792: 12.2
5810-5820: 11.7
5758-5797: 12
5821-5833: 12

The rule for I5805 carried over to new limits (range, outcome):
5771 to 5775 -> 12.2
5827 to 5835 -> 12.6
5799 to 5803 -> 12.1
